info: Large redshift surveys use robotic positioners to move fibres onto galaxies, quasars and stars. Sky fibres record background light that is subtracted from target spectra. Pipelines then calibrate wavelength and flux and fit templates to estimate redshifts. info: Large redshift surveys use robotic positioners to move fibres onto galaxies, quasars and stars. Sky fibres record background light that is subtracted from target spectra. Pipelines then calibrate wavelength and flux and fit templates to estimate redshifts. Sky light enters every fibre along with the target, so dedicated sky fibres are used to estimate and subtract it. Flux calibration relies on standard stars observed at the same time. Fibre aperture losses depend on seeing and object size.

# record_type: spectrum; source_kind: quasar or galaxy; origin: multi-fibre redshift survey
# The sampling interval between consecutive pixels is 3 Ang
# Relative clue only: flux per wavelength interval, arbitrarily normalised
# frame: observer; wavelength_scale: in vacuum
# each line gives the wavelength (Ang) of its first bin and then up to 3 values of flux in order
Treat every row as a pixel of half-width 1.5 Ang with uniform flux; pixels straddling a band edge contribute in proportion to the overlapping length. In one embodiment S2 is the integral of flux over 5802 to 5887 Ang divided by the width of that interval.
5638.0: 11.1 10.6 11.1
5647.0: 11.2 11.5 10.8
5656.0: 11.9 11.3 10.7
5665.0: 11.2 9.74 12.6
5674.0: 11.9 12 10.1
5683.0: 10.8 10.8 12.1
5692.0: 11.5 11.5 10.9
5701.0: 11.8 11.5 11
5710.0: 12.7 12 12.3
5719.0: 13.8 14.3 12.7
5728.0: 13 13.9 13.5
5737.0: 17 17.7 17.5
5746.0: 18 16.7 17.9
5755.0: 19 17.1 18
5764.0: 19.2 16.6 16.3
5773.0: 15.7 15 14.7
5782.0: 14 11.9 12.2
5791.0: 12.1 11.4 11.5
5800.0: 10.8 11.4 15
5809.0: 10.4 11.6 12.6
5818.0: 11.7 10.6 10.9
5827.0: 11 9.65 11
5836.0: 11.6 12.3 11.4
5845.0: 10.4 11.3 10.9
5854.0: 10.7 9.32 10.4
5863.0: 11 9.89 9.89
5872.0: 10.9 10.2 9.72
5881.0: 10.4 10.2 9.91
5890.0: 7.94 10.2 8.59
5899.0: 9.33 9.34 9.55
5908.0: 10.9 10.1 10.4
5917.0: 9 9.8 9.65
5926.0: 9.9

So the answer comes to 10.9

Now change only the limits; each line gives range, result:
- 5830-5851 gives 11.2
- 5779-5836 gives 11.7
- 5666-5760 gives 13.5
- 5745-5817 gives 14.5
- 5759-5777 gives 16.9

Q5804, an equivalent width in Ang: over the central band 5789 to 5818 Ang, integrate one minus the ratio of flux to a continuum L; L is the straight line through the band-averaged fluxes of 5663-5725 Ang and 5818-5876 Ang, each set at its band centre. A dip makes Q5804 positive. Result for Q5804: -2.2 Ang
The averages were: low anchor 11.7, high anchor 10.7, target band 11.9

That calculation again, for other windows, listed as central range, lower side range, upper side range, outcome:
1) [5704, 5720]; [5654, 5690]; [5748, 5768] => 2.3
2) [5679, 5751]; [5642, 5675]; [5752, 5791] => 1.7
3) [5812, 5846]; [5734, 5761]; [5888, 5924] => 5.4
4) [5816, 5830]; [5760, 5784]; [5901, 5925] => 2.9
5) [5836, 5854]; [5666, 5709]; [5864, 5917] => -1.9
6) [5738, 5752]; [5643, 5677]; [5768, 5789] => -4.2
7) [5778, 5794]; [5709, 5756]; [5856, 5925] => 0.7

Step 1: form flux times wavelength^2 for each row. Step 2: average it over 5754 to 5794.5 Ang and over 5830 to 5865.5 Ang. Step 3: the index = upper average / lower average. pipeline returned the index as 0.73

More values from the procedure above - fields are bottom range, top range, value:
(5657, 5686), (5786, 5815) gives 1.11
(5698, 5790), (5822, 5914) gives 0.72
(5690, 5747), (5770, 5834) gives 0.94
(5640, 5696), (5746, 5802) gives 1.39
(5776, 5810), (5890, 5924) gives 0.80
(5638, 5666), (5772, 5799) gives 1.23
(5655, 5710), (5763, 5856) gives 1.14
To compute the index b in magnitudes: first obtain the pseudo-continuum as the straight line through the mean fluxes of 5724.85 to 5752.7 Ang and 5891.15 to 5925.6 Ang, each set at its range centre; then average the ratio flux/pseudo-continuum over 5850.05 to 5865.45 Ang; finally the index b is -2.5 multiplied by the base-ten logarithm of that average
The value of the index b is 0.11 mag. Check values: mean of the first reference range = 15.9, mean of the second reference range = 9.7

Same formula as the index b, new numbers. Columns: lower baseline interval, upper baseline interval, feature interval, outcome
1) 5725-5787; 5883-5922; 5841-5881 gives 0.10 mag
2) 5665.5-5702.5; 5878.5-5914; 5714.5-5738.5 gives -0.25 mag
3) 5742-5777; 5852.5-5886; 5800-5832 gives 0.19 mag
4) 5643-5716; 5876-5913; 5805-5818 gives -0.18 mag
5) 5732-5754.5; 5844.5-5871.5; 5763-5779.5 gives -0.06 mag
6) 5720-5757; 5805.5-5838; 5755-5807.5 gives -0.06 mag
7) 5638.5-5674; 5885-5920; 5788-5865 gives -0.12 mag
